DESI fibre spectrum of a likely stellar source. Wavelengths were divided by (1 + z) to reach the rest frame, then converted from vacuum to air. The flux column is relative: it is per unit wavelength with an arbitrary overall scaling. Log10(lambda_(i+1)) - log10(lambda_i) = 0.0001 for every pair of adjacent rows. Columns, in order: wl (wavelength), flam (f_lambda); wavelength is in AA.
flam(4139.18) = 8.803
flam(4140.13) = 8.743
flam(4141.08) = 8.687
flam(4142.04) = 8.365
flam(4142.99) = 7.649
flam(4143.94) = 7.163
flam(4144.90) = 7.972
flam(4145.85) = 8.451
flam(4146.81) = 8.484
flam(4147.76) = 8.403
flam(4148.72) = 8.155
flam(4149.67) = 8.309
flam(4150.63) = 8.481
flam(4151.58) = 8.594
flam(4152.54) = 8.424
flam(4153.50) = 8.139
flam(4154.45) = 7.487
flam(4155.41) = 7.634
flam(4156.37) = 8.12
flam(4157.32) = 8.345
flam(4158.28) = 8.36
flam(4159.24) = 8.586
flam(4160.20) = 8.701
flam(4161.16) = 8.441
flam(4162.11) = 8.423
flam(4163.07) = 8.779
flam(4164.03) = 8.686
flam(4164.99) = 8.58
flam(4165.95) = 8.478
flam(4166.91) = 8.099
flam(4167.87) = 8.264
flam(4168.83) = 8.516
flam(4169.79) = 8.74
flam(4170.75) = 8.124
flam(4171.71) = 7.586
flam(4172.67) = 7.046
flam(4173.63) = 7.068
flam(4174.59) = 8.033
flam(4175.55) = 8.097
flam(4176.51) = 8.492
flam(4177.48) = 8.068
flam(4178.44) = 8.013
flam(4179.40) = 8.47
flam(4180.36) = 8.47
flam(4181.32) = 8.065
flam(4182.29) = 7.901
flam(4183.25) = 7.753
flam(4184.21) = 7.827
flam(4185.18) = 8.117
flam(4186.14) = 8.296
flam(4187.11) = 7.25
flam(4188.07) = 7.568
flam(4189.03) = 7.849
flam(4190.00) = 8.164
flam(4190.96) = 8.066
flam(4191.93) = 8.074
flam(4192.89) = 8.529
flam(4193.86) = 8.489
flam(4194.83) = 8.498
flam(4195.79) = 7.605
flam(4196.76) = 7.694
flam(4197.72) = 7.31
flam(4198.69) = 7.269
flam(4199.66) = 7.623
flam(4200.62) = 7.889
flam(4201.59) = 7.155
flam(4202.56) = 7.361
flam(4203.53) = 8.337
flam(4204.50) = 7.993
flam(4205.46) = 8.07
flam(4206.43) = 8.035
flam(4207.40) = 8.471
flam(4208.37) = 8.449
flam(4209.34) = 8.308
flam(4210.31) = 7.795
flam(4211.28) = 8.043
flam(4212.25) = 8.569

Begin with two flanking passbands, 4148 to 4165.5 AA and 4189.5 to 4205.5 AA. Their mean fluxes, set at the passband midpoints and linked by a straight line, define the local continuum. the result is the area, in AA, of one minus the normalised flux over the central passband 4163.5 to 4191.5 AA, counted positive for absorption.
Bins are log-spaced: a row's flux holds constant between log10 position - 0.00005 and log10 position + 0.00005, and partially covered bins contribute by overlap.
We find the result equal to 0.2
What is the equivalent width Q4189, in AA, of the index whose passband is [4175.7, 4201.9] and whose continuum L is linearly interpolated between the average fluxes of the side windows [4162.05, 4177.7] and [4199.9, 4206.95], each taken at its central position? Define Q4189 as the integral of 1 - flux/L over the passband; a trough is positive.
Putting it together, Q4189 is 0.10 AA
